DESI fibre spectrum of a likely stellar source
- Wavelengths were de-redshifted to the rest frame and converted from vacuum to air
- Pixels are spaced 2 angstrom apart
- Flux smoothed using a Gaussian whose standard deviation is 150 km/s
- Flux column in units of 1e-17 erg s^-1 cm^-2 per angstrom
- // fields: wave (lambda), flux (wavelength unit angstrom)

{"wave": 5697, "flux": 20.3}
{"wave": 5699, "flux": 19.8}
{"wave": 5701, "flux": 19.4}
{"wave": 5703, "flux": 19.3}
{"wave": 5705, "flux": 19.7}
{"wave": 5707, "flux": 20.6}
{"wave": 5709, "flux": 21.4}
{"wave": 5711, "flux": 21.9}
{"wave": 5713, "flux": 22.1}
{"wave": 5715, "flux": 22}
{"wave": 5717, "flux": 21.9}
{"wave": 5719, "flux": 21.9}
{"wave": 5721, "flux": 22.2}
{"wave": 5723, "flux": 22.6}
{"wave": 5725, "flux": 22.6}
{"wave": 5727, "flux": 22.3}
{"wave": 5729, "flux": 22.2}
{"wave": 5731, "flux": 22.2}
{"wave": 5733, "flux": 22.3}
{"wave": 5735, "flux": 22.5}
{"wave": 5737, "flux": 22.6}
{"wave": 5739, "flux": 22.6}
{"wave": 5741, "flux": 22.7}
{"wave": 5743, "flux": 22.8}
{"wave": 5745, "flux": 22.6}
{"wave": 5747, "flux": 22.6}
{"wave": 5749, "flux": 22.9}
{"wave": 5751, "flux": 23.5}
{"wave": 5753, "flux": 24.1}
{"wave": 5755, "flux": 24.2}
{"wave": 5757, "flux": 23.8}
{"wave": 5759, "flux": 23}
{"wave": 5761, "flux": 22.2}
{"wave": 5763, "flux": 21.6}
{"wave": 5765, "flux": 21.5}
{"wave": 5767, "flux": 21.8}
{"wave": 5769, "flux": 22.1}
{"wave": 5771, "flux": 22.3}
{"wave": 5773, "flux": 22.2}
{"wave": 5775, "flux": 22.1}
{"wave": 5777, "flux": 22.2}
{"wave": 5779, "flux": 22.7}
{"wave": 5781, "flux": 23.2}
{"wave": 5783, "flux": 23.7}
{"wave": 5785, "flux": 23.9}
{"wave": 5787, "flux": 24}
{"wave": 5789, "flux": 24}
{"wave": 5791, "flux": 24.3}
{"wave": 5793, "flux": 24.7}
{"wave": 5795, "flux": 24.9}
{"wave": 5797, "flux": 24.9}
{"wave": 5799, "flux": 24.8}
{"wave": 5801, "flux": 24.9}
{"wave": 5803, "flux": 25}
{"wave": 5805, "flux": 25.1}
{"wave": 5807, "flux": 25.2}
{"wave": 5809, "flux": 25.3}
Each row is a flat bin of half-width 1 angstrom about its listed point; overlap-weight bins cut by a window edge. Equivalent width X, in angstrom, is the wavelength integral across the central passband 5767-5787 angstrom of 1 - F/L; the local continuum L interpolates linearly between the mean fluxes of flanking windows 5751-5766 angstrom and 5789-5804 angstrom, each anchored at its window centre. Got 0.9 angstrom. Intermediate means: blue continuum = 23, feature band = 22.7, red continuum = 24.7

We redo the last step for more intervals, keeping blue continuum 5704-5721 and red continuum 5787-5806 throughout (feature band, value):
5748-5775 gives 0.8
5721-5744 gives -0.2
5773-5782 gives 0.5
